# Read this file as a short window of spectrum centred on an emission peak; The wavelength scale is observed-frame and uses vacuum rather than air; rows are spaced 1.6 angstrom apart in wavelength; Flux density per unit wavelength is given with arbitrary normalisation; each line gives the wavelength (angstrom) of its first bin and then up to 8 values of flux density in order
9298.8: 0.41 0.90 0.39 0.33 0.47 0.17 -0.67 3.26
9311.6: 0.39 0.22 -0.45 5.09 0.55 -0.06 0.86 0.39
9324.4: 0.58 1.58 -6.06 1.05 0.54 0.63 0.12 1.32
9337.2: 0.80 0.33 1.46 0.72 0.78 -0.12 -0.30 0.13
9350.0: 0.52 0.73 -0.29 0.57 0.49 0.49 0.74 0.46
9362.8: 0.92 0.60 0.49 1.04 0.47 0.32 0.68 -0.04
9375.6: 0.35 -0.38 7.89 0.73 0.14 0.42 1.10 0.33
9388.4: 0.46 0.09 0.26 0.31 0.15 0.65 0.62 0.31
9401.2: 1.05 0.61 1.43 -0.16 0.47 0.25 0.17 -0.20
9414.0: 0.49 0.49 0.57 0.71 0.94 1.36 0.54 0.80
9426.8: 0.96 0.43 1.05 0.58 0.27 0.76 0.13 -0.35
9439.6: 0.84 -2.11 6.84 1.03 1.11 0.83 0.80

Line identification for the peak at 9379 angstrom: Hgamma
